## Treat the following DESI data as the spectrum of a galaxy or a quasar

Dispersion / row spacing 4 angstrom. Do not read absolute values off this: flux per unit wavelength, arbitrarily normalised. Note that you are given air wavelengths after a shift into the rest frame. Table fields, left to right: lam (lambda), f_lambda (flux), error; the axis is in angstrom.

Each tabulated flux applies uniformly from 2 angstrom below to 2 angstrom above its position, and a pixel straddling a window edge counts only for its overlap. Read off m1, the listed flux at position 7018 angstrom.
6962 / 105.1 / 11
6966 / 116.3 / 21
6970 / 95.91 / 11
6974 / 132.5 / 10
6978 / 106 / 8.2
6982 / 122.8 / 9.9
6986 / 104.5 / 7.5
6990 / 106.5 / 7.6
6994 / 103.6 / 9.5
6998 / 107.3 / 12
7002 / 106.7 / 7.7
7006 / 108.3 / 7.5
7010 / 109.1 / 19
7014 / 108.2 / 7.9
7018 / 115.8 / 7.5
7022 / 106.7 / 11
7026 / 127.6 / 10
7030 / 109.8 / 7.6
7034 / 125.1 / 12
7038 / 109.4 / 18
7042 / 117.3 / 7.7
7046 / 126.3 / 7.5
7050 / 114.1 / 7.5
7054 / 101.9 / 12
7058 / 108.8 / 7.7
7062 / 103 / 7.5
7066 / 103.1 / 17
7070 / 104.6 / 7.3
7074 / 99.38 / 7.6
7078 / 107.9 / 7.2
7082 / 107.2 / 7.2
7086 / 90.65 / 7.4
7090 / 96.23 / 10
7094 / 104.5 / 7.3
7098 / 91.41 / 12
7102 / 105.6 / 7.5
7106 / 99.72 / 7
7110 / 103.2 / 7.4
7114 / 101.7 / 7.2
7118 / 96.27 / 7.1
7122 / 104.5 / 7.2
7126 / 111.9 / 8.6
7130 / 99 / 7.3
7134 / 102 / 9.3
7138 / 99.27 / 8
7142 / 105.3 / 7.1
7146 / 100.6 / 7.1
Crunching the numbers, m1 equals 115.8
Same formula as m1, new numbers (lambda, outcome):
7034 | 125.1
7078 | 107.9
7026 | 127.6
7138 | 99.27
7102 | 105.6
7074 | 99.38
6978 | 106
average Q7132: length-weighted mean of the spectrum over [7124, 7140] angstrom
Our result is 103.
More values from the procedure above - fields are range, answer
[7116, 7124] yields 100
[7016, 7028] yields 117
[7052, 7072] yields 104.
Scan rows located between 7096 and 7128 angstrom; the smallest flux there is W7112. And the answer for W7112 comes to 91.41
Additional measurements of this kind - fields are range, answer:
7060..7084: 99.38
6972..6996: 103.6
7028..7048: 109.4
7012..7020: 108.2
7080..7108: 90.65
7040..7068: 101.9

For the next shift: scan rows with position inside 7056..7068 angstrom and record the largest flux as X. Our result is 108.8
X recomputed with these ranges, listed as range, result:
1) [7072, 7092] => 107.9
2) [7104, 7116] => 103.2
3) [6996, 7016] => 109.1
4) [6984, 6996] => 106.5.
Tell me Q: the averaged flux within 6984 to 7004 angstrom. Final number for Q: 106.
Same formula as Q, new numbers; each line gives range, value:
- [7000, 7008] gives 108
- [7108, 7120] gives 100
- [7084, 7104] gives 97.7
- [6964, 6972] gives 106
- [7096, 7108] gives 98.9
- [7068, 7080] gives 104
